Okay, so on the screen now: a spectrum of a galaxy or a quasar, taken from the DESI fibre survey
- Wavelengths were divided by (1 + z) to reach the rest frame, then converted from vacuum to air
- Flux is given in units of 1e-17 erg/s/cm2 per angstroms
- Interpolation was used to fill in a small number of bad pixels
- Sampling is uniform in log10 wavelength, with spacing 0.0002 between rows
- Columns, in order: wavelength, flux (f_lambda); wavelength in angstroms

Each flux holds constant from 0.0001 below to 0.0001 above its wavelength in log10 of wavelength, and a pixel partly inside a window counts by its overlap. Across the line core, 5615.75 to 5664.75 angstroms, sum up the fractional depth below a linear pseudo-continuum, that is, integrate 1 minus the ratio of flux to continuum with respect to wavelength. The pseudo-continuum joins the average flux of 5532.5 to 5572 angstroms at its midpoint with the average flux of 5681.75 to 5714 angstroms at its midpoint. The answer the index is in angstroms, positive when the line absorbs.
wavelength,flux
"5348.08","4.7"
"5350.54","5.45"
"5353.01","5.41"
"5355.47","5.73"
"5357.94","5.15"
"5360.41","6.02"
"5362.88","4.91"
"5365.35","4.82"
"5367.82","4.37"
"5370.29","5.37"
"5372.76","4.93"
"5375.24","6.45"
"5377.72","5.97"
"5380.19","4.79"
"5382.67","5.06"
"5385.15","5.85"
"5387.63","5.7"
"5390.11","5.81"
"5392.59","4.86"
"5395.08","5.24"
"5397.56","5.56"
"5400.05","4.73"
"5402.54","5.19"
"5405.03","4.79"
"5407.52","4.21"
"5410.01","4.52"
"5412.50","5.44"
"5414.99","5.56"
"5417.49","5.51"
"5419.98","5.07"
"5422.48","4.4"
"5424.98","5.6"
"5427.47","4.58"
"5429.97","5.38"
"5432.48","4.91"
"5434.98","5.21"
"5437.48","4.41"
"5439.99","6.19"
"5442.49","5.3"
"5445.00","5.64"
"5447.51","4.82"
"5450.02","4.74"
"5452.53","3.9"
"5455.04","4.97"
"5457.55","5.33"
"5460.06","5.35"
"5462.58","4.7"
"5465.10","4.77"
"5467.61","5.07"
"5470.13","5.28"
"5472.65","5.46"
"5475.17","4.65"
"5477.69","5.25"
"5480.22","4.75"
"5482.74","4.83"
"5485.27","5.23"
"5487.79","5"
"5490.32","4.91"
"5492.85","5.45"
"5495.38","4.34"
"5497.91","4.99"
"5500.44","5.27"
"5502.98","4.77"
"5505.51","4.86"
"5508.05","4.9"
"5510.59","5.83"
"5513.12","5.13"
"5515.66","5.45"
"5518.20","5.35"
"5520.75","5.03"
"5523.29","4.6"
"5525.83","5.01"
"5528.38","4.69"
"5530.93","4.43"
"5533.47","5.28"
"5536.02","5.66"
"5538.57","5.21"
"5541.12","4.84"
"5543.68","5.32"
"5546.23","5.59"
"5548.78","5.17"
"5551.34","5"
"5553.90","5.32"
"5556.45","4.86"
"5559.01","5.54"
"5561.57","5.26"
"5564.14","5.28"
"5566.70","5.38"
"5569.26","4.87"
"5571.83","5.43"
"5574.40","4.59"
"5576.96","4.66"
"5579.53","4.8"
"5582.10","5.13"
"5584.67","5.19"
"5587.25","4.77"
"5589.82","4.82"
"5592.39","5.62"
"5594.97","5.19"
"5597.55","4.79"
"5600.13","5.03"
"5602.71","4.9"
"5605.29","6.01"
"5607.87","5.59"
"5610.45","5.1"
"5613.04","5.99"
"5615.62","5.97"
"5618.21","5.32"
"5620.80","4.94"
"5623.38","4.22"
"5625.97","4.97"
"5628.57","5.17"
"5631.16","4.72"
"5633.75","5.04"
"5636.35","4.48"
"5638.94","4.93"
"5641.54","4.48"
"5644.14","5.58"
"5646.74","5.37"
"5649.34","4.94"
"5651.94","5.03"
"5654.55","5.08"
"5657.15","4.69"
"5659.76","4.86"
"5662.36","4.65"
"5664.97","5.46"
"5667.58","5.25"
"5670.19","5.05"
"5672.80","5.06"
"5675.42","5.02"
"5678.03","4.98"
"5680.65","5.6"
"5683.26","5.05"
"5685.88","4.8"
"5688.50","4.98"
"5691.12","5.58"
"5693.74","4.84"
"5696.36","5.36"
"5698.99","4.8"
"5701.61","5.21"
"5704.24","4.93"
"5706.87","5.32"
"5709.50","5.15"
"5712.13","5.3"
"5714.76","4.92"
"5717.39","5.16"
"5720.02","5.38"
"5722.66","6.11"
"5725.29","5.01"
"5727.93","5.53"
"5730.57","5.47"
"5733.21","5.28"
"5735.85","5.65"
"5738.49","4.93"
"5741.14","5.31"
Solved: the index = 2.0 angstroms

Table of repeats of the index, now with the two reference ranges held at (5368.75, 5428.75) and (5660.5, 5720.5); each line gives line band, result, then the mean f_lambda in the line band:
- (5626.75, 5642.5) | 1.0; 4.81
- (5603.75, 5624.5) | -1.0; 5.4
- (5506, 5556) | 0.3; 5.14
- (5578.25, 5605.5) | 0.4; 5.08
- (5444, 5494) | 1.8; 5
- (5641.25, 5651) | 0.0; 5.15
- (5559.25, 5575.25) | -0.1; 5.17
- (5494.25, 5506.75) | 0.8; 4.85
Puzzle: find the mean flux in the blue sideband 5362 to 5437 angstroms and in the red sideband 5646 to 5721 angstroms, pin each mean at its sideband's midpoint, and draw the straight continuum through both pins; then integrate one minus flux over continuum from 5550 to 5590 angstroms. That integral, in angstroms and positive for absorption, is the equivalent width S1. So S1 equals 0.4 angstroms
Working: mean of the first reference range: 5.15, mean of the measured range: 5.06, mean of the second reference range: 5.09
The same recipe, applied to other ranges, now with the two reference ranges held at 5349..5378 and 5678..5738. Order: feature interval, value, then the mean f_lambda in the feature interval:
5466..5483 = 0.9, 5.05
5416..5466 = 2.7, 5.04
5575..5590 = 1.1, 4.89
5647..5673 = 1.2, 5.02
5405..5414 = 1.0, 4.76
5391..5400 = 0.3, 5.18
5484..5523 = 1.6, 5.09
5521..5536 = 1.2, 4.89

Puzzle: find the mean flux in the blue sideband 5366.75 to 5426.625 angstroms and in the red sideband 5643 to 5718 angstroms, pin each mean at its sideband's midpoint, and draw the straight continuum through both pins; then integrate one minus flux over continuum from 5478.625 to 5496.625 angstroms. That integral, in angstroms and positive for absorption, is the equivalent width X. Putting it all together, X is 0.82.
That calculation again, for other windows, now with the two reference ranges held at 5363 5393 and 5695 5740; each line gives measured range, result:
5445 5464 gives 1.55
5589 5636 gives 0.96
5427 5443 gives 0.48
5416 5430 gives 0.66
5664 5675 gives 0.19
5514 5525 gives 0.41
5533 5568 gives 0.22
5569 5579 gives 0.77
